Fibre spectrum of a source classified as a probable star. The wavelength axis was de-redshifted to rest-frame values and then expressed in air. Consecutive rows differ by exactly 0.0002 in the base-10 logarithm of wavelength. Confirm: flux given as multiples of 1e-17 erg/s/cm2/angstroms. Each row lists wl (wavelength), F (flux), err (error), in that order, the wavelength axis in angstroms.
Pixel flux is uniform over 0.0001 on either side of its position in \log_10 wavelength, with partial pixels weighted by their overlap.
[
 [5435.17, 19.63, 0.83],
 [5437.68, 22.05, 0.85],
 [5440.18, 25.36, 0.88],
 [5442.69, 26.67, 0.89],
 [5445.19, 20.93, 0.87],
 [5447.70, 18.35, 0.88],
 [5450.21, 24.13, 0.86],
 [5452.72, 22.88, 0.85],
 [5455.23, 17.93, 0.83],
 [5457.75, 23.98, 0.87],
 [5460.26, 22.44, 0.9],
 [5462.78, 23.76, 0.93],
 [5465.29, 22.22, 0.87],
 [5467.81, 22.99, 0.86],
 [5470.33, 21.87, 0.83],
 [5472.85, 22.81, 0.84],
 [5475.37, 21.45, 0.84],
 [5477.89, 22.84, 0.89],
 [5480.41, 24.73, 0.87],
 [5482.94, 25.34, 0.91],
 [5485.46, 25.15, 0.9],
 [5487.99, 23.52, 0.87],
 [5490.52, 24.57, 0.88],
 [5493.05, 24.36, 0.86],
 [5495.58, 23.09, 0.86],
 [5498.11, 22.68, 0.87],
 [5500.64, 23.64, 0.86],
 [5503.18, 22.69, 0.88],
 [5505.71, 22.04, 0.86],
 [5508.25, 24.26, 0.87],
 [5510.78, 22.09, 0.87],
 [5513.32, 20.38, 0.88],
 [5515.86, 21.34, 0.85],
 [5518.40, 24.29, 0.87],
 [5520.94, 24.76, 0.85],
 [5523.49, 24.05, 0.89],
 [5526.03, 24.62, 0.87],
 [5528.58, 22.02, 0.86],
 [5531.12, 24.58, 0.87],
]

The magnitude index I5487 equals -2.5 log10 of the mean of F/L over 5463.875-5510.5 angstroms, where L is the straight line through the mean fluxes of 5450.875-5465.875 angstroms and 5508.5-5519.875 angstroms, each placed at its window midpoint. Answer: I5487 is -0.050 mag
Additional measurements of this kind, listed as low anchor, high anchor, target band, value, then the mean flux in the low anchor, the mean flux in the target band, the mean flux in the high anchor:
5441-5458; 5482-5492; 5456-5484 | 0.02 mag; 22.1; 23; 24.6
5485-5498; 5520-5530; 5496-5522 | 0.05 mag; 23.9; 22.8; 23.8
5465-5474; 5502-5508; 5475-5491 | -0.07 mag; 22.5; 24.1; 22.7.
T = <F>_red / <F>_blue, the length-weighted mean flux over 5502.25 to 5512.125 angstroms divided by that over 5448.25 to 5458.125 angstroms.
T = 1.05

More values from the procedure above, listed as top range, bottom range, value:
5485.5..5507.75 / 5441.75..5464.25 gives 1.05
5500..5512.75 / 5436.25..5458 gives 1.02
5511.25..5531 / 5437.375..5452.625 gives 1.01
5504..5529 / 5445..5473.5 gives 1.04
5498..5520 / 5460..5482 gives 0.99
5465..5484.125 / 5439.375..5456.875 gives 1.04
